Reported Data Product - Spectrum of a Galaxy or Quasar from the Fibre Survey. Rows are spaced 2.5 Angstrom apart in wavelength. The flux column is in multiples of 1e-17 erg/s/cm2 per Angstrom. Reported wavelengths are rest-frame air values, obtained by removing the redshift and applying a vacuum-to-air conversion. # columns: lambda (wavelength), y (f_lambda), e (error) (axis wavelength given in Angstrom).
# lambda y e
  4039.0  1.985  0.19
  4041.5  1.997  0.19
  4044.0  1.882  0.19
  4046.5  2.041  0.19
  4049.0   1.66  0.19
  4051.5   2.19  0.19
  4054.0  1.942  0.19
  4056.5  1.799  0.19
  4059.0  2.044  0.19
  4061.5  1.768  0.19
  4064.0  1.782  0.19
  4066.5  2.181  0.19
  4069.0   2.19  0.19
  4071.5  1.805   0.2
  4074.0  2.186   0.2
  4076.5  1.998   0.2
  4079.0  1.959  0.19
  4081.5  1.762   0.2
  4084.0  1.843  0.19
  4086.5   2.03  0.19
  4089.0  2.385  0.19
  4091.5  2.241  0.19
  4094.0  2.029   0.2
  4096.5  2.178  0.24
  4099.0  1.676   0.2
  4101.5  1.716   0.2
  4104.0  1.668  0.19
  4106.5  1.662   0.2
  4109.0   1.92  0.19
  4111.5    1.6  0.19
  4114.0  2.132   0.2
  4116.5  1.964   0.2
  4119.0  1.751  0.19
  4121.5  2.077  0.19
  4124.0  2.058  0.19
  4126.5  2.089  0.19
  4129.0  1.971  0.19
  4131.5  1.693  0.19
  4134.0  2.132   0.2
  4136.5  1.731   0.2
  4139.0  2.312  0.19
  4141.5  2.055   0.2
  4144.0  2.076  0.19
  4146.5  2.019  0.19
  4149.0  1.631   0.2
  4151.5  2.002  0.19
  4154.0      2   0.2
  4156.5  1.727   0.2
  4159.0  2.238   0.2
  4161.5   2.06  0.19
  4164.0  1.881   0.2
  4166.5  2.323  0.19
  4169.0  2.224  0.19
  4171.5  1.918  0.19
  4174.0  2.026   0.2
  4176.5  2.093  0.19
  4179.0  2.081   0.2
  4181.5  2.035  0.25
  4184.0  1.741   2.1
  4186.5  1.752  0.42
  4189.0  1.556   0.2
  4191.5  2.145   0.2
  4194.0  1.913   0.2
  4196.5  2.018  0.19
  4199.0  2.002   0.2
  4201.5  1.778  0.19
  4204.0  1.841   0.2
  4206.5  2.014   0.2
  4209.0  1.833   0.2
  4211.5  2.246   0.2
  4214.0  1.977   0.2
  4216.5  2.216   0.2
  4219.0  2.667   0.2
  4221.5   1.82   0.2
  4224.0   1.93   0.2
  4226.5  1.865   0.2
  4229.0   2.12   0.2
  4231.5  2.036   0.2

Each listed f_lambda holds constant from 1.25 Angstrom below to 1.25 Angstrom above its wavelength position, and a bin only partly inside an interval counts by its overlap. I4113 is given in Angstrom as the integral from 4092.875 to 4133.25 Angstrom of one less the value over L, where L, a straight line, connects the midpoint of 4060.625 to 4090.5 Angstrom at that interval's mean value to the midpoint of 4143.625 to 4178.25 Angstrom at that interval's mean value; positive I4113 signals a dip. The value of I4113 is 2.32 Angstrom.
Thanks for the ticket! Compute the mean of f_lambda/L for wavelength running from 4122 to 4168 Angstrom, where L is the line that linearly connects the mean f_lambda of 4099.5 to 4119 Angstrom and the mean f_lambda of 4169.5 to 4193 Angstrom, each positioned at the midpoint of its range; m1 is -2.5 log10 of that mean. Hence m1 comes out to -0.08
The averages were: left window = 1.8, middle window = 2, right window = 1.94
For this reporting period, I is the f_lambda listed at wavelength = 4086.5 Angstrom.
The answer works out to 2.03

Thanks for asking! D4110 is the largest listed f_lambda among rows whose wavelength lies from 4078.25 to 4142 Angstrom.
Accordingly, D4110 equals 2.385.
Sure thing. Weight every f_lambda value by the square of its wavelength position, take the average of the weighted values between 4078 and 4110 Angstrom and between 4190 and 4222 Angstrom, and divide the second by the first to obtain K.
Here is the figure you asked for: 1.12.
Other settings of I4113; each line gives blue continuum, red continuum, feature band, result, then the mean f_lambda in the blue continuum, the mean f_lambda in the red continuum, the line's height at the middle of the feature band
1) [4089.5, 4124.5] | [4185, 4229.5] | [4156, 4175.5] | -1.1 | 1.91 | 1.98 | 1.95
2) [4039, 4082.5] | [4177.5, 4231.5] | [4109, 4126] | 0.2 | 1.95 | 1.98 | 1.96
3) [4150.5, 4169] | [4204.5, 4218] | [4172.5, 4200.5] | 1.5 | 2.05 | 2.06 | 2.05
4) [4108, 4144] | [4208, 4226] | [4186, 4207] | 1.8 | 1.97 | 2.09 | 2.06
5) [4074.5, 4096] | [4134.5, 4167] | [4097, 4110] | 1.8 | 2.04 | 2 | 2.03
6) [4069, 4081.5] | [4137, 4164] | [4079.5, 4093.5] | -0.4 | 1.98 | 2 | 1.99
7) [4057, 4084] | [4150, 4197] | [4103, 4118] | 1.1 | 1.96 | 1.98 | 1.97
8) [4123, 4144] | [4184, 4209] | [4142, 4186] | -1.2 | 2.01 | 1.88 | 1.95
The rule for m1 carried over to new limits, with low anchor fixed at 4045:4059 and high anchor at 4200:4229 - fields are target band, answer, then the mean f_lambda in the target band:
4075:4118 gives 0.018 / 1.93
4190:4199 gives 0.001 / 2.01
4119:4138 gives 0.012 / 1.95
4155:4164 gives 0.001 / 1.99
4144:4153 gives 0.041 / 1.91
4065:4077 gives -0.067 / 2.07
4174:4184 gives -0.011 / 2.02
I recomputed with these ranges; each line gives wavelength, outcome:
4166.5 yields 2.323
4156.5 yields 1.727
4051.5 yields 2.19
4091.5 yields 2.241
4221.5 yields 1.82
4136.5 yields 1.731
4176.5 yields 2.093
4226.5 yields 1.865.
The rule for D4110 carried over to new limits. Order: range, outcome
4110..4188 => 2.323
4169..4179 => 2.224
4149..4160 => 2.238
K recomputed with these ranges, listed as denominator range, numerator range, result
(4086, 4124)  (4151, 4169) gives 1.09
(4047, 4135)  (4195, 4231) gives 1.10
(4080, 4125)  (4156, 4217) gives 1.07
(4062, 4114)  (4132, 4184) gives 1.07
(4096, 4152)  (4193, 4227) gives 1.10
